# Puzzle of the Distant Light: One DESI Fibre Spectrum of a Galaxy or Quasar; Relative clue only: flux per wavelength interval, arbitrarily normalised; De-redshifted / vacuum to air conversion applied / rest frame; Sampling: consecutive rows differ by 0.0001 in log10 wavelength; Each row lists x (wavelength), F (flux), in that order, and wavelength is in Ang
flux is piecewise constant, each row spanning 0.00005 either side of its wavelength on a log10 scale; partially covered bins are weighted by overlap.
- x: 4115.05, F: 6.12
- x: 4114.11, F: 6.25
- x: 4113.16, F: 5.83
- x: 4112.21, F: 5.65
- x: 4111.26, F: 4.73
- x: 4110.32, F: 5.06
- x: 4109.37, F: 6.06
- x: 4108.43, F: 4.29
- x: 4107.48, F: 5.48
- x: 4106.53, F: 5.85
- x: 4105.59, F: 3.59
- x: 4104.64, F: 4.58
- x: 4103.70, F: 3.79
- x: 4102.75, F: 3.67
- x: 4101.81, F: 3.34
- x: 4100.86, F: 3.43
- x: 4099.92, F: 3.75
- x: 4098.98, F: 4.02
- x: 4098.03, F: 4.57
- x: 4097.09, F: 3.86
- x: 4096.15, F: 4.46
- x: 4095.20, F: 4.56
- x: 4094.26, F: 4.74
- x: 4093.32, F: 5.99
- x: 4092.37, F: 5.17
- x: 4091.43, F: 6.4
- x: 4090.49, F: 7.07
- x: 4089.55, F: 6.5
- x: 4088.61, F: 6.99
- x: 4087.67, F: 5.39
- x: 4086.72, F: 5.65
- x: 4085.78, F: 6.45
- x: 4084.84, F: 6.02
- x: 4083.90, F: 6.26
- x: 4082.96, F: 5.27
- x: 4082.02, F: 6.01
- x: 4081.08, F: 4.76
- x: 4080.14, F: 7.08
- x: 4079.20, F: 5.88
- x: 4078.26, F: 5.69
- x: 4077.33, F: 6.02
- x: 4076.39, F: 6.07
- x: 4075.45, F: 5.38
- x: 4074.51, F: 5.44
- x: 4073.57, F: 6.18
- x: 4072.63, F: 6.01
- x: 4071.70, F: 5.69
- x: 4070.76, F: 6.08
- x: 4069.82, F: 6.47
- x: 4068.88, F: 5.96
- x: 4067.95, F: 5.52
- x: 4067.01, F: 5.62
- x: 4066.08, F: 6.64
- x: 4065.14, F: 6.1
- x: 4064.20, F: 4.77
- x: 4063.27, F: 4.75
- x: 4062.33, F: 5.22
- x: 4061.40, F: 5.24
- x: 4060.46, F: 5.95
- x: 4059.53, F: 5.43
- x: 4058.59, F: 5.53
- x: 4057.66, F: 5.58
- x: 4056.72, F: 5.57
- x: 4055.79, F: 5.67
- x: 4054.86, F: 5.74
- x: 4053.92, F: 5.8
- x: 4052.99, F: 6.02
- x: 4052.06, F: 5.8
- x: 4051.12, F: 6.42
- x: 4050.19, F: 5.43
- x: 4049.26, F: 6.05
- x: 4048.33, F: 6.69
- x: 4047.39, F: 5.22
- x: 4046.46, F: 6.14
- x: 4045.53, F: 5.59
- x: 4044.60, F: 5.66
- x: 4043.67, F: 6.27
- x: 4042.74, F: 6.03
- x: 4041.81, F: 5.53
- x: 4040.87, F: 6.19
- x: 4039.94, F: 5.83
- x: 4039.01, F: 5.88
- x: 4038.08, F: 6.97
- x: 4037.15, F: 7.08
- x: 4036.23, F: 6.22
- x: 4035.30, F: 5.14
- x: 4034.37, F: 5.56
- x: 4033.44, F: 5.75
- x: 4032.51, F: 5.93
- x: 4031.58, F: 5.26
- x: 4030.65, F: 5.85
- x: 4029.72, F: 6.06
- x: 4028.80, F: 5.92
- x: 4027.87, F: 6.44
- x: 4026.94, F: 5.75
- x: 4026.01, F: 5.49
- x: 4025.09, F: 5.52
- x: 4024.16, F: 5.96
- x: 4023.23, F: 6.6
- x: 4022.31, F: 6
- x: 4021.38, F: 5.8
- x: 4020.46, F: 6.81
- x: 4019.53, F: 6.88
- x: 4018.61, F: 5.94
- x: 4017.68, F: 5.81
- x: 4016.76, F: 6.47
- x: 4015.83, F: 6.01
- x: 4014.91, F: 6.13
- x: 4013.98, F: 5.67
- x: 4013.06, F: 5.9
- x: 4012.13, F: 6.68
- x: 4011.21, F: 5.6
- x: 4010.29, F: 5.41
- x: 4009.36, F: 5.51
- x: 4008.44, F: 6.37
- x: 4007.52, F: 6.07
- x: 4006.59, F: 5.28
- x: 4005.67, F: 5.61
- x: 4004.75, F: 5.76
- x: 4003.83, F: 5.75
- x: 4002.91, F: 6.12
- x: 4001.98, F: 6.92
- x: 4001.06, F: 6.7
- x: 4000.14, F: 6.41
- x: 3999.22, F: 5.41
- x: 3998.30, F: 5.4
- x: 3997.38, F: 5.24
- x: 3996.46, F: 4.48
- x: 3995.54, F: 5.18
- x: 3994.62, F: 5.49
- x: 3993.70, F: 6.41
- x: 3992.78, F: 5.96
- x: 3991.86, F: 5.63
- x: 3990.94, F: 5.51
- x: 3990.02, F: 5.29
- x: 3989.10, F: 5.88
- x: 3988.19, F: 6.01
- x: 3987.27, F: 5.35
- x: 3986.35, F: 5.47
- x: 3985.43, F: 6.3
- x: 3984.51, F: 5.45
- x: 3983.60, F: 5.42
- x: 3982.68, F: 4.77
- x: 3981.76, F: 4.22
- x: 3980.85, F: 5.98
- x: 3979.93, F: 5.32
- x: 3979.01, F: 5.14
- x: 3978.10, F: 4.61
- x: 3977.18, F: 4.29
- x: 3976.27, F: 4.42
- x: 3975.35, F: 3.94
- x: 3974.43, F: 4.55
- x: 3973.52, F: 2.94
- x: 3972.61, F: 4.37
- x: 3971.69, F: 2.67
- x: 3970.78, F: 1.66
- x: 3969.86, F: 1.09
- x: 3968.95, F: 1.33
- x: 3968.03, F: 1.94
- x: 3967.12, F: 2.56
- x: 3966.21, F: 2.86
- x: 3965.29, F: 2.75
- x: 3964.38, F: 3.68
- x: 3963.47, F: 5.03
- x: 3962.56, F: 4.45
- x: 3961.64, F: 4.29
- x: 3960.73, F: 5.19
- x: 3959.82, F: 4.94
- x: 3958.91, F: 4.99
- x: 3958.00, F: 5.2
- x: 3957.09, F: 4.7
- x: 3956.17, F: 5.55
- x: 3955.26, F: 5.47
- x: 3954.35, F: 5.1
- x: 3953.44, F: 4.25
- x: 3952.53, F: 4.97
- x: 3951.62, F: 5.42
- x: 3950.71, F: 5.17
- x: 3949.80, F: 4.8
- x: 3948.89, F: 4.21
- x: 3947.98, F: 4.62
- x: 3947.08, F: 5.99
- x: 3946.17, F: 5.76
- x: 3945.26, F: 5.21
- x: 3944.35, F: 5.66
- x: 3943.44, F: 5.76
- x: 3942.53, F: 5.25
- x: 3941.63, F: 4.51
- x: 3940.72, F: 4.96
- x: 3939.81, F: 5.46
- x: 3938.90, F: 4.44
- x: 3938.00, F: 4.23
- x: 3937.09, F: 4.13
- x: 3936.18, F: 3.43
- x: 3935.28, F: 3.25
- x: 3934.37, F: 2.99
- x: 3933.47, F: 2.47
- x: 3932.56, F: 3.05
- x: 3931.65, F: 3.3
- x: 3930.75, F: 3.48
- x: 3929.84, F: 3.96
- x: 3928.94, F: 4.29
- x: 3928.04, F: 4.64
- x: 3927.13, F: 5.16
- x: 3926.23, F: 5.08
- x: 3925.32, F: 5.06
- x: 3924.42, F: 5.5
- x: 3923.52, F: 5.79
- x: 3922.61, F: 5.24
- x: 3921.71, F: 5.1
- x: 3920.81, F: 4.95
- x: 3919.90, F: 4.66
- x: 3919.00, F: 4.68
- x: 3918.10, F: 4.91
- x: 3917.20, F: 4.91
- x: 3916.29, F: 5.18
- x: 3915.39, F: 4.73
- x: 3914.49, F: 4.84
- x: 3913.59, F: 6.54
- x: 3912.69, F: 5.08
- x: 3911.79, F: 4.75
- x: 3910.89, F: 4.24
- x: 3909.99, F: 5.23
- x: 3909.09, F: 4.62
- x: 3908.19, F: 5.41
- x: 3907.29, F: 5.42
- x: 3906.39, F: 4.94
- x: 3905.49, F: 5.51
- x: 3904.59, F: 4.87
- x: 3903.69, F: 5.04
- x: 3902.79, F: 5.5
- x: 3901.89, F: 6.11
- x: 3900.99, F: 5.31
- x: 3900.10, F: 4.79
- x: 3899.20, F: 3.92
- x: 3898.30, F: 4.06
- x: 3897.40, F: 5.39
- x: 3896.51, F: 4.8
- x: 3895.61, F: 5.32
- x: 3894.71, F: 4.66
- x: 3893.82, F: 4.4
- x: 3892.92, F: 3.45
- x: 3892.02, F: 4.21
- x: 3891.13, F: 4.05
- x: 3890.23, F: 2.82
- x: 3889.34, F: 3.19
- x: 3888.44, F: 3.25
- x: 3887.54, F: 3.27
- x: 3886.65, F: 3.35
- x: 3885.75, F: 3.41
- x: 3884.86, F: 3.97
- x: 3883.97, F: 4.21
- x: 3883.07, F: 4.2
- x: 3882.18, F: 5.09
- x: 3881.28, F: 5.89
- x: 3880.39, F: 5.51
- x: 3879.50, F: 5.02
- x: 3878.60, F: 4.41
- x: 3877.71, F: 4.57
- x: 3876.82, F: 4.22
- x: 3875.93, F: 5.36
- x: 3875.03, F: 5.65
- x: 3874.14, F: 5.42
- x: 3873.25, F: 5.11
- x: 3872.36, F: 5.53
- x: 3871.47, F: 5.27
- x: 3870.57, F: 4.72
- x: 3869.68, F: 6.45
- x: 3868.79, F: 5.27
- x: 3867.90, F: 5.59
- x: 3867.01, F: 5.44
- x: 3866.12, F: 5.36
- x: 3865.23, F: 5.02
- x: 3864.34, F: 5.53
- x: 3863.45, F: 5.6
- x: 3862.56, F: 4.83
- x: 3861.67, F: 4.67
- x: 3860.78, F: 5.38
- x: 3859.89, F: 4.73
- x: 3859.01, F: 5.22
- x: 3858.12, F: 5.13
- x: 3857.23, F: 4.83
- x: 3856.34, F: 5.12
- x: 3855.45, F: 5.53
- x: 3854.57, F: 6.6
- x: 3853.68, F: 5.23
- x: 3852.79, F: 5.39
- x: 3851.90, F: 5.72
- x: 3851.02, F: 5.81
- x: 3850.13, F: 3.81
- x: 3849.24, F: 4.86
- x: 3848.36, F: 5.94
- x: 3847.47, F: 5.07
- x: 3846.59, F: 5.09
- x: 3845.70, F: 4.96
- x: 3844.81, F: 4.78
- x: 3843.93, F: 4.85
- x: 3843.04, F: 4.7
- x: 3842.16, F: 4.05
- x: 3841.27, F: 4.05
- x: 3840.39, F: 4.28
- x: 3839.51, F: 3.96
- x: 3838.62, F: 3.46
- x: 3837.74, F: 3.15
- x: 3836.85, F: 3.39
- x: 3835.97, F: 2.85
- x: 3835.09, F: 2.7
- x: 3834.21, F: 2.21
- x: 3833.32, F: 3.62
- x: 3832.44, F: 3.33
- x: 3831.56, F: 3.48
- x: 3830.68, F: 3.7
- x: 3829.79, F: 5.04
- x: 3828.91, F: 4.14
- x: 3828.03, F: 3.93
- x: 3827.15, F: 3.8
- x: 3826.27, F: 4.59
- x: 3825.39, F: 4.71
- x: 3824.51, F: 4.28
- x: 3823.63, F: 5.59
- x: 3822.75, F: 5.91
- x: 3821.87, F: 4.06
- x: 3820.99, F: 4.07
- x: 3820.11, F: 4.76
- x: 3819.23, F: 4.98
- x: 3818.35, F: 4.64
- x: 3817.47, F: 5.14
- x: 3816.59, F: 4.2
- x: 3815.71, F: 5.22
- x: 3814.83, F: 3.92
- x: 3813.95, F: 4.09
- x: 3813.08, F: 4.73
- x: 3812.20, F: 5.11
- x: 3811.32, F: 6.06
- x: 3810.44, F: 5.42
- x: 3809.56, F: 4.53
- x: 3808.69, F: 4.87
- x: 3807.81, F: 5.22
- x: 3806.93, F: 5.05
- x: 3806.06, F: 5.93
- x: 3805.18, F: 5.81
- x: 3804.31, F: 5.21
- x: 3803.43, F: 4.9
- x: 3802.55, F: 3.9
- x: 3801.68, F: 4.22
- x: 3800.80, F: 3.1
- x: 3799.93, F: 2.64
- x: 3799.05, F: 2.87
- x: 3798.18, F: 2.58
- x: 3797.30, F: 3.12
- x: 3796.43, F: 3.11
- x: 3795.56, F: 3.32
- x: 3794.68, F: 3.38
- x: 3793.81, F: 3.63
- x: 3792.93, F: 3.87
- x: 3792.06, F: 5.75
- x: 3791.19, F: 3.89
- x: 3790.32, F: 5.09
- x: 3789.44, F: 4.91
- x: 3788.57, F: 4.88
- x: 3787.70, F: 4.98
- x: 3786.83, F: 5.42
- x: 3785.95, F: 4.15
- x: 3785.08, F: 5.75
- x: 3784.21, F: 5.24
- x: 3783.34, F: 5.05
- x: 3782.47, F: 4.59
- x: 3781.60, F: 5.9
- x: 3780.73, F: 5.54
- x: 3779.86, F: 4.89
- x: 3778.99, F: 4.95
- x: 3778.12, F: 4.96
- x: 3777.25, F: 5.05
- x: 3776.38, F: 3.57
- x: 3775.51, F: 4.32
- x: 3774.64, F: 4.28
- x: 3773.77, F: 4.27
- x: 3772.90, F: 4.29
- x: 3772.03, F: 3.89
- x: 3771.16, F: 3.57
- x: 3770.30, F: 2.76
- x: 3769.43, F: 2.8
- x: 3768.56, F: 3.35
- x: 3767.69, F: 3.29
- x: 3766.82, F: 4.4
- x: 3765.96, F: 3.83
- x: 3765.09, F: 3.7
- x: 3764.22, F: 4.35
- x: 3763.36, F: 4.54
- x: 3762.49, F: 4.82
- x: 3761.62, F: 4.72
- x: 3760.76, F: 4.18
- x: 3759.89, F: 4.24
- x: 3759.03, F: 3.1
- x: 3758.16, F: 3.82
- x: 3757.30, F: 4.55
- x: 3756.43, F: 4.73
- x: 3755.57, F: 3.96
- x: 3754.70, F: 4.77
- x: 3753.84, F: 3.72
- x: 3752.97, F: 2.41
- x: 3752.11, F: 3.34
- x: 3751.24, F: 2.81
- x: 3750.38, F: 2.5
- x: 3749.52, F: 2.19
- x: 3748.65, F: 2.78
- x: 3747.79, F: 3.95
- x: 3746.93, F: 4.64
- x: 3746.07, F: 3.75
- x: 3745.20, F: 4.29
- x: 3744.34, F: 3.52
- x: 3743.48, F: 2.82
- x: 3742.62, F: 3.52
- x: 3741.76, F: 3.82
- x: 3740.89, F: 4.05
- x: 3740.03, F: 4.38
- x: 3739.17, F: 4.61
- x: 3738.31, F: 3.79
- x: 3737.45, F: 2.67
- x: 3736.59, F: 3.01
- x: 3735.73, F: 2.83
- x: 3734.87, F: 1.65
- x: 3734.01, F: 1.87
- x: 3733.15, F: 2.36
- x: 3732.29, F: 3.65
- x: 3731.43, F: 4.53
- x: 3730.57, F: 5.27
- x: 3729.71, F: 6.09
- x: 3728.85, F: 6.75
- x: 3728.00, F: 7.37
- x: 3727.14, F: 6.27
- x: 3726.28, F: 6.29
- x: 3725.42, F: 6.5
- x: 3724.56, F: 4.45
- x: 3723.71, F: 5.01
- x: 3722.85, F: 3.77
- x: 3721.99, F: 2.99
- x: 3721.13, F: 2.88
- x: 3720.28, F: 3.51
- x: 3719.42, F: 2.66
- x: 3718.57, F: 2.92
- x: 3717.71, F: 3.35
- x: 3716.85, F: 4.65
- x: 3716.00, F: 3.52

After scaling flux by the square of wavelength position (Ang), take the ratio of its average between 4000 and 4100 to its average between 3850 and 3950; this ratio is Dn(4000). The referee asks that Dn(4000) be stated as 1.3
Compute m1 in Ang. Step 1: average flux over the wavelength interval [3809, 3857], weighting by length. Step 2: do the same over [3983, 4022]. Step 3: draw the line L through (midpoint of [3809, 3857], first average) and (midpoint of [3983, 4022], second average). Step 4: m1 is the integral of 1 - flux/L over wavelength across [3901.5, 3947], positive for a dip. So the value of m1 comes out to 3.8 Ang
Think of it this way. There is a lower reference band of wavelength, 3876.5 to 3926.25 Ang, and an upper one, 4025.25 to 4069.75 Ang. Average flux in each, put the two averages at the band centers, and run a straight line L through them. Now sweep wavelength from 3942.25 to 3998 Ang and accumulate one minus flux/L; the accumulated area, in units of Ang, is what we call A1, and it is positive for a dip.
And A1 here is 5.8 Ang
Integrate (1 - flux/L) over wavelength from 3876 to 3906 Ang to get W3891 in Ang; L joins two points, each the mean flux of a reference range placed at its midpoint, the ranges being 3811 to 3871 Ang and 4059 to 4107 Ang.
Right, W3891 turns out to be 2.1 Ang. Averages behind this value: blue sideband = 4.68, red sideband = 5.4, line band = 4.49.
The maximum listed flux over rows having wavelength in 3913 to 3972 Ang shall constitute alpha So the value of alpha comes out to 6.54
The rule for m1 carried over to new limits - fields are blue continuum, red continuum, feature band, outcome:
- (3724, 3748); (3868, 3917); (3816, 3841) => 2.6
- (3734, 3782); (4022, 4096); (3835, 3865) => -2.1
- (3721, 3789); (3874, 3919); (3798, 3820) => -1.2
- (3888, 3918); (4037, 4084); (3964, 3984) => 6.1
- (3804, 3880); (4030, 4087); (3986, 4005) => -0.7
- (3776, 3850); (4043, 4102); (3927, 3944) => 2.9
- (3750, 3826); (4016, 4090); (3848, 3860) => -1.4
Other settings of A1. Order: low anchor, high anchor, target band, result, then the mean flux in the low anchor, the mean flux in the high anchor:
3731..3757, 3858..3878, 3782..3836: -0.40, 3.44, 5.23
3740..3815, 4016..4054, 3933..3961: 3.17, 4.19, 6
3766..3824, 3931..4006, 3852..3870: -3.11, 4.46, 4.71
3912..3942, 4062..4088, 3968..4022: -1.27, 4.55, 5.8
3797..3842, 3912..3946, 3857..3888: -3.54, 4.25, 4.65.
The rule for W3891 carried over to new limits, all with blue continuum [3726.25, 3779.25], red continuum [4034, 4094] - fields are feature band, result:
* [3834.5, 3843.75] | 1.70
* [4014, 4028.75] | -1.23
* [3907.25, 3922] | -0.13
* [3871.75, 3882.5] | -0.97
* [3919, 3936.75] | 2.62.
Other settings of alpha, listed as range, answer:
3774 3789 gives 5.9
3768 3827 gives 6.06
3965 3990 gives 6.3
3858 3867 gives 5.6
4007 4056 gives 7.08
